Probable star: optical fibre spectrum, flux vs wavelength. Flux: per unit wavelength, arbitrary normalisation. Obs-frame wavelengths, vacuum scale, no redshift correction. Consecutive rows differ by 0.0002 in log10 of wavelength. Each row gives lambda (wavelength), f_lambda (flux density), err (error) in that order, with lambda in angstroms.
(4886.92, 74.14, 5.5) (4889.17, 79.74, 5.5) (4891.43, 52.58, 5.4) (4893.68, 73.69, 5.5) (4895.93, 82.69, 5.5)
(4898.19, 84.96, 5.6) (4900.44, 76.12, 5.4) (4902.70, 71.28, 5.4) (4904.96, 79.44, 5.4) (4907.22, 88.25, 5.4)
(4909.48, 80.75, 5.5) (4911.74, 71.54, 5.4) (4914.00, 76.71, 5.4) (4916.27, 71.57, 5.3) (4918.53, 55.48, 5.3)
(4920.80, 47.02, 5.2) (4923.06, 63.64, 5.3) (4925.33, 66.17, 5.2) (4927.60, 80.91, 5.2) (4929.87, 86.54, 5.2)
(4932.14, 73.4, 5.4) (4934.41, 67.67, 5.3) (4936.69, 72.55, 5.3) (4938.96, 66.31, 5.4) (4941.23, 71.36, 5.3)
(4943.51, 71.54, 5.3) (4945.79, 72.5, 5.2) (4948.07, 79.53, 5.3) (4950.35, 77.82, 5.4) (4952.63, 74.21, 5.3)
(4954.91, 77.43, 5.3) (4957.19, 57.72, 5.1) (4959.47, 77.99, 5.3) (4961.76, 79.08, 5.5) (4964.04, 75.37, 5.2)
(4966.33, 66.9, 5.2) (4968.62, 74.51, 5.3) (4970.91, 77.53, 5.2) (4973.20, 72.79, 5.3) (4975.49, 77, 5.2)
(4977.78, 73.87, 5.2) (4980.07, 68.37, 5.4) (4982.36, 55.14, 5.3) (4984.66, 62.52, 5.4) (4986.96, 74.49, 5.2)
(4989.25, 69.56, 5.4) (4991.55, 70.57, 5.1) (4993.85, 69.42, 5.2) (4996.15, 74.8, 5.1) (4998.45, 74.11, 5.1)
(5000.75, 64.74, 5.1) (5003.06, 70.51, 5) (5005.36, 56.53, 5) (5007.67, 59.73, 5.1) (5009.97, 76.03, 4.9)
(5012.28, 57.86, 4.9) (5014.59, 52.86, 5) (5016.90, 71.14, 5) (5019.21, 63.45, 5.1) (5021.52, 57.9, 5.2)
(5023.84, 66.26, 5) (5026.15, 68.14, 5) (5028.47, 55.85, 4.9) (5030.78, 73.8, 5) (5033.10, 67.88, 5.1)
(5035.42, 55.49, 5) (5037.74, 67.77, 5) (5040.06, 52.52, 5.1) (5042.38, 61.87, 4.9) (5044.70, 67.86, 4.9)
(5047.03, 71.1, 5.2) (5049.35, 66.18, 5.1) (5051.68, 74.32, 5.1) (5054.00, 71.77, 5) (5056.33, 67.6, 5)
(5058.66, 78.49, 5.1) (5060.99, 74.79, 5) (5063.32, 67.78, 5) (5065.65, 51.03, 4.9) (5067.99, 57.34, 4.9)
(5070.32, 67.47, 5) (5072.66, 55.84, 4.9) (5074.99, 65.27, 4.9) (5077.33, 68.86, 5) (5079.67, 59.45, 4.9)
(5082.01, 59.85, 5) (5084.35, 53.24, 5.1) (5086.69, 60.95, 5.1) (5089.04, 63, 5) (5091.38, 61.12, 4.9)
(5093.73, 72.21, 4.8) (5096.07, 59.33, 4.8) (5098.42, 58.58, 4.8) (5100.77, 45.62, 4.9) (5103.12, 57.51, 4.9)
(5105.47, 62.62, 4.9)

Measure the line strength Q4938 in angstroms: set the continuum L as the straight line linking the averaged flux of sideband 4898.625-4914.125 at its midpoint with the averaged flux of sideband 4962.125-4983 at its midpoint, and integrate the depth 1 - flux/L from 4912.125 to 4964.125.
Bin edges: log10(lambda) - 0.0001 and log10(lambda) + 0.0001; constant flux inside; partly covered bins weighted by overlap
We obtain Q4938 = 2.6 angstroms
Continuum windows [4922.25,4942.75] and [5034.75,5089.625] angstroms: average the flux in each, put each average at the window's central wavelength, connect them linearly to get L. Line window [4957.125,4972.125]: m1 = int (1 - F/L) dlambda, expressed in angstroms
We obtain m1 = -0.8 angstroms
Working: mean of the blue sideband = 72.2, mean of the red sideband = 64.2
